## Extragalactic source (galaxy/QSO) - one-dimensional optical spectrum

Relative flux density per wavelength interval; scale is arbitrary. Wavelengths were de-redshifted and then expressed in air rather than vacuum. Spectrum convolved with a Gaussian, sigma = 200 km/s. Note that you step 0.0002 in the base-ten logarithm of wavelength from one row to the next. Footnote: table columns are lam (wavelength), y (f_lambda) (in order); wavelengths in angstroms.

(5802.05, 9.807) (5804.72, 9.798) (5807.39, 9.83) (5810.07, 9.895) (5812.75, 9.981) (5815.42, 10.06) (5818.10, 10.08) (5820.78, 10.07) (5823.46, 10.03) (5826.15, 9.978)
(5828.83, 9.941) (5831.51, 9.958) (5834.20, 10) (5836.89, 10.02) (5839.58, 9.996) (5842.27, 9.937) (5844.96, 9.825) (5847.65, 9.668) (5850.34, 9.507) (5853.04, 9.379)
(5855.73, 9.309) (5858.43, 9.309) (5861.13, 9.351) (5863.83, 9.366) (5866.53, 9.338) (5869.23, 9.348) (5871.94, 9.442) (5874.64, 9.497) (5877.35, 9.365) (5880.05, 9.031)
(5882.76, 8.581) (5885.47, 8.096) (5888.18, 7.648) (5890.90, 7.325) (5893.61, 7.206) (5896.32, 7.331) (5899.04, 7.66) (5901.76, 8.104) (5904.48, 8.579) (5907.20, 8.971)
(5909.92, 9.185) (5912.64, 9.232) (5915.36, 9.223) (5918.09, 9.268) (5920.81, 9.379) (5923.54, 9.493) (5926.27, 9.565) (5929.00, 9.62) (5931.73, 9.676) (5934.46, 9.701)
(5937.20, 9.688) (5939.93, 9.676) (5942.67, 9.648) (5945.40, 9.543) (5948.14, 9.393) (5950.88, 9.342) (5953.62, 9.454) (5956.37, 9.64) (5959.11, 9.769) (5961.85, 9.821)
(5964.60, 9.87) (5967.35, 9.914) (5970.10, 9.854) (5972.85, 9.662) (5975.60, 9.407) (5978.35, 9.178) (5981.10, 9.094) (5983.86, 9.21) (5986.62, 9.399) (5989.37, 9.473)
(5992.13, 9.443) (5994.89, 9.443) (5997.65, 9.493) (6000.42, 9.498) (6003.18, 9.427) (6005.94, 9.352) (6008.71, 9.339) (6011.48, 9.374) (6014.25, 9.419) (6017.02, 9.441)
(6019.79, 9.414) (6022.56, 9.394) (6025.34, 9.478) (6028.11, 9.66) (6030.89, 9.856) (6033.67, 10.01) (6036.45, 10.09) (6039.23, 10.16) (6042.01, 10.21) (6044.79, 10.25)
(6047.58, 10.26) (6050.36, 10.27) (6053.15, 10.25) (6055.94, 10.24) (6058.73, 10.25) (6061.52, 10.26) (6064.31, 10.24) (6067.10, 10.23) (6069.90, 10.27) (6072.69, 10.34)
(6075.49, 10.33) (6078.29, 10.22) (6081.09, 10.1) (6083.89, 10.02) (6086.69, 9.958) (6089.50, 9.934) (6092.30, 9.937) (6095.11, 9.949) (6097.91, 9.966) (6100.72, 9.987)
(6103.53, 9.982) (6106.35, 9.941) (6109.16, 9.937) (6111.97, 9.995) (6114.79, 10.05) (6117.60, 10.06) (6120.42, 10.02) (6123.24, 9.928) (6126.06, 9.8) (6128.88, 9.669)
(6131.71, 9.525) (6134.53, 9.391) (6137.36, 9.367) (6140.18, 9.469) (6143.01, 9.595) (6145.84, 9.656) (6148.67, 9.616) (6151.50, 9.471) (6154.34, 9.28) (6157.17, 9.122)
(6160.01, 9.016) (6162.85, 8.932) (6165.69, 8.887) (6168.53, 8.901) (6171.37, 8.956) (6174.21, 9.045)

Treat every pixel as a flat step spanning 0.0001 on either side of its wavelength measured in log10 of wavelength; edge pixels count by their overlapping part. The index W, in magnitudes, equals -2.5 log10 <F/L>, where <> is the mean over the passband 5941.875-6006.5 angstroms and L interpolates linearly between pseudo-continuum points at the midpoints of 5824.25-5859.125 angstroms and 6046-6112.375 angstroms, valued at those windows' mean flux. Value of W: 0.050 mag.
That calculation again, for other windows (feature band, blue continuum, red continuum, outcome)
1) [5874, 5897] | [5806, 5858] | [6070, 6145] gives 0.20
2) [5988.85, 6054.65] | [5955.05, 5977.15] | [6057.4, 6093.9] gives 0.03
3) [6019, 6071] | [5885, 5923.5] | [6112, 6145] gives -0.09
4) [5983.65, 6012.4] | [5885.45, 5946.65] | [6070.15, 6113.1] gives 0.00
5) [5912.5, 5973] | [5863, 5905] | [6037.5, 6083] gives -0.06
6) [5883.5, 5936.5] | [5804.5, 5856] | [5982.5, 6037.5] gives 0.12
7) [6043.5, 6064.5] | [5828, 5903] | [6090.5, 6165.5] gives -0.08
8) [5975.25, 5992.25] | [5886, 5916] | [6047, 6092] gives -0.01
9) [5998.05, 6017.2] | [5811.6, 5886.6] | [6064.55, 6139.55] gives 0.05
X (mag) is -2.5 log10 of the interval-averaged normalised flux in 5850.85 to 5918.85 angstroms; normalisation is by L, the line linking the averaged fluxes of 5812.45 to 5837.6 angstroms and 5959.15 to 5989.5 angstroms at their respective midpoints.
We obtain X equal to 0.12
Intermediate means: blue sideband 10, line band 8.77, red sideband 9.55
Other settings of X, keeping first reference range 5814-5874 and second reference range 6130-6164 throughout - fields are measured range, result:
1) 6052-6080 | -0.09 mag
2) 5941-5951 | 0.01 mag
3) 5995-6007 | 0.01 mag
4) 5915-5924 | 0.03 mag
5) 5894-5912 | 0.17 mag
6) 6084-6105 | -0.06 mag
